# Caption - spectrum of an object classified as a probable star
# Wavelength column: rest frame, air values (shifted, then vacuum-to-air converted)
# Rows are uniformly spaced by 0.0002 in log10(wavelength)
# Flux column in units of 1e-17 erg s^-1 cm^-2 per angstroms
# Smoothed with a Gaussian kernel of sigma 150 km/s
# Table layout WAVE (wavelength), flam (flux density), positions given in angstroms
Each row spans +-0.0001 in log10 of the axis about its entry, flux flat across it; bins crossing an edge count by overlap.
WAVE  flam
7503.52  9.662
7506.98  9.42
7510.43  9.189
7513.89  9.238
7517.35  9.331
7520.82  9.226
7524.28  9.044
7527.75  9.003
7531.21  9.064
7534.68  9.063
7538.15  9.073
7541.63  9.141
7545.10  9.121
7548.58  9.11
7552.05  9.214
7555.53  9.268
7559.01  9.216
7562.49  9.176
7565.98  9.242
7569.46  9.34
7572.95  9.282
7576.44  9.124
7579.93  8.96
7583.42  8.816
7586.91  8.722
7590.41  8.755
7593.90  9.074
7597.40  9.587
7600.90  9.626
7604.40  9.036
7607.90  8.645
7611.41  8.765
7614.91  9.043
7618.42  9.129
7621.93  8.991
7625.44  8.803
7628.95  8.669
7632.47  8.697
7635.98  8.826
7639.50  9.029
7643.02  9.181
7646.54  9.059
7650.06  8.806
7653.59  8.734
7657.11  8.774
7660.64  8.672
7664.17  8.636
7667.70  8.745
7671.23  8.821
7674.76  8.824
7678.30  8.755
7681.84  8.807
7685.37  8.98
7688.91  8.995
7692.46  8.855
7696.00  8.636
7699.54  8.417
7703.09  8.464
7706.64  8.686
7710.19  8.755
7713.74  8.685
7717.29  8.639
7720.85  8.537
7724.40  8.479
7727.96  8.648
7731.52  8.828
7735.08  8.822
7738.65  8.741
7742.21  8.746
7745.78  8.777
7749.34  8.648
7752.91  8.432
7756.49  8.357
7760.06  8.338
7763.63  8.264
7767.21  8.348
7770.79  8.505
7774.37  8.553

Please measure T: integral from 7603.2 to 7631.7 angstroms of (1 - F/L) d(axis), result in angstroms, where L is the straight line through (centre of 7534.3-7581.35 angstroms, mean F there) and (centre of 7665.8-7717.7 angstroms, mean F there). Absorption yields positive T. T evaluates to 0.3 angstroms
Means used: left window 9.17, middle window 8.87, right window 8.74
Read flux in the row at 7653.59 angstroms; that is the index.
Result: 8.734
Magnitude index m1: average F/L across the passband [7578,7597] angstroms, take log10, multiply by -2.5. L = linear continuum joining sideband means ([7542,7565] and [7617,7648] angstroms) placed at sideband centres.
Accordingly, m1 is 0.018 mag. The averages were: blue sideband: 9.18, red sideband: 8.93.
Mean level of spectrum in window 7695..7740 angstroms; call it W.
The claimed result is 8.64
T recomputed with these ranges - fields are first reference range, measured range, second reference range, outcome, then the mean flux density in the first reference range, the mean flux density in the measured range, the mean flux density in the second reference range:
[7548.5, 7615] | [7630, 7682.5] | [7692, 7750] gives 0.27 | 9.1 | 8.82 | 8.67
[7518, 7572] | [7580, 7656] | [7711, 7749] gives 0.20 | 9.16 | 8.95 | 8.69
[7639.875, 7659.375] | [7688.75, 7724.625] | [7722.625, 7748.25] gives 0.58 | 8.91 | 8.64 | 8.72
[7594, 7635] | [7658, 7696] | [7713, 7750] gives 0.14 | 9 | 8.8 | 8.69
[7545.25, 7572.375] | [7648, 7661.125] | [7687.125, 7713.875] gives 0.14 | 9.22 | 8.76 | 8.69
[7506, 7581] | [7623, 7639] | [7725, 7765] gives 0.26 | 9.17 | 8.78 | 8.6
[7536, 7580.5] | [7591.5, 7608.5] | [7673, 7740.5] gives -0.31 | 9.18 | 9.22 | 8.71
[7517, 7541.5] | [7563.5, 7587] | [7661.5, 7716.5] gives -0.26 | 9.1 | 9.1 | 8.74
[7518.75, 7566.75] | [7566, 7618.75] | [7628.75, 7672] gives -0.42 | 9.14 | 9.07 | 8.82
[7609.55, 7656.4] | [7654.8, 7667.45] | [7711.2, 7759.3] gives 0.18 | 8.9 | 8.7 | 8.64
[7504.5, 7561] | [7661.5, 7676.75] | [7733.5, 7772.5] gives 0.05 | 9.18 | 8.75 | 8.54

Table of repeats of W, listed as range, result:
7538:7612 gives 9.11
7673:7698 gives 8.83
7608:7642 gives 8.88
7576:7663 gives 8.94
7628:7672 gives 8.82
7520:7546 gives 9.09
